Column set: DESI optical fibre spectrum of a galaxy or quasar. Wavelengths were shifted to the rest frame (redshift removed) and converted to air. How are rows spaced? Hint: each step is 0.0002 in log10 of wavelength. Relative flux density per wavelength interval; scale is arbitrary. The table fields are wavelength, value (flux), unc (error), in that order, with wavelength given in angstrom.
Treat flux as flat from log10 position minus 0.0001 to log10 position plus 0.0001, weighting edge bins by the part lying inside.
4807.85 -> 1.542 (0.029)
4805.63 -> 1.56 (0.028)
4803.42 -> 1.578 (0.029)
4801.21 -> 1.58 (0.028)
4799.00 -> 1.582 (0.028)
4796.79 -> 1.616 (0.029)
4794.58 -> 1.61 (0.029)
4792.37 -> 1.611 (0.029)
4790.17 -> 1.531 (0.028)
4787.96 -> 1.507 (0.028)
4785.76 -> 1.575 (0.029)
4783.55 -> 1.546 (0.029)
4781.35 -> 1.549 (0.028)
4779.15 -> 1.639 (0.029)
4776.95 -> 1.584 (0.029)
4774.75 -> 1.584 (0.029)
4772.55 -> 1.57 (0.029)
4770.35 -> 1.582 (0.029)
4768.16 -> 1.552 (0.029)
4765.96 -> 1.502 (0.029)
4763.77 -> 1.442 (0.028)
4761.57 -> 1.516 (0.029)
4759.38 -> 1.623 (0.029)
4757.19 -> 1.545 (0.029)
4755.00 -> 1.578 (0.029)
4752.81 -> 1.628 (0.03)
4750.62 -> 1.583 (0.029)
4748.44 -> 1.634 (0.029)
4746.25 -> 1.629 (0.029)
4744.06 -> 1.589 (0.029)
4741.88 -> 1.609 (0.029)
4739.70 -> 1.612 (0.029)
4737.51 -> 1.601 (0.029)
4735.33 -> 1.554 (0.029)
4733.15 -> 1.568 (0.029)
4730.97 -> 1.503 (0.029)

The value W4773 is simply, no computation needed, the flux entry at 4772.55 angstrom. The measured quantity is 1.57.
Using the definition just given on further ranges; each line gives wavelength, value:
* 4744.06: 1.589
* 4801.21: 1.58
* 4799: 1.582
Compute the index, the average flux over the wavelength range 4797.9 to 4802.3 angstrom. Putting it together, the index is 1.58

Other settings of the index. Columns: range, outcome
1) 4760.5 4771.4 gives 1.52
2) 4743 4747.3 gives 1.61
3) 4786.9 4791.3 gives 1.52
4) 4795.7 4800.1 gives 1.6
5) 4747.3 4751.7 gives 1.61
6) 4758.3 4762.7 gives 1.57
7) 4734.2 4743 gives 1.59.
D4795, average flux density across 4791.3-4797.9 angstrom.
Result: 1.61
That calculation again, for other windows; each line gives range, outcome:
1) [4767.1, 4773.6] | 1.57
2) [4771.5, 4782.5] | 1.59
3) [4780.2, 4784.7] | 1.55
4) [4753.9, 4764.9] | 1.54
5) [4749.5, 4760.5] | 1.59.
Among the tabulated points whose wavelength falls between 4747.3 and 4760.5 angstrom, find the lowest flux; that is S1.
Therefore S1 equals 1.545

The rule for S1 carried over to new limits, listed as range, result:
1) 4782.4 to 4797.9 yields 1.507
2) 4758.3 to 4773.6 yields 1.442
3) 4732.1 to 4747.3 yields 1.554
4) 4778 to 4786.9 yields 1.546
